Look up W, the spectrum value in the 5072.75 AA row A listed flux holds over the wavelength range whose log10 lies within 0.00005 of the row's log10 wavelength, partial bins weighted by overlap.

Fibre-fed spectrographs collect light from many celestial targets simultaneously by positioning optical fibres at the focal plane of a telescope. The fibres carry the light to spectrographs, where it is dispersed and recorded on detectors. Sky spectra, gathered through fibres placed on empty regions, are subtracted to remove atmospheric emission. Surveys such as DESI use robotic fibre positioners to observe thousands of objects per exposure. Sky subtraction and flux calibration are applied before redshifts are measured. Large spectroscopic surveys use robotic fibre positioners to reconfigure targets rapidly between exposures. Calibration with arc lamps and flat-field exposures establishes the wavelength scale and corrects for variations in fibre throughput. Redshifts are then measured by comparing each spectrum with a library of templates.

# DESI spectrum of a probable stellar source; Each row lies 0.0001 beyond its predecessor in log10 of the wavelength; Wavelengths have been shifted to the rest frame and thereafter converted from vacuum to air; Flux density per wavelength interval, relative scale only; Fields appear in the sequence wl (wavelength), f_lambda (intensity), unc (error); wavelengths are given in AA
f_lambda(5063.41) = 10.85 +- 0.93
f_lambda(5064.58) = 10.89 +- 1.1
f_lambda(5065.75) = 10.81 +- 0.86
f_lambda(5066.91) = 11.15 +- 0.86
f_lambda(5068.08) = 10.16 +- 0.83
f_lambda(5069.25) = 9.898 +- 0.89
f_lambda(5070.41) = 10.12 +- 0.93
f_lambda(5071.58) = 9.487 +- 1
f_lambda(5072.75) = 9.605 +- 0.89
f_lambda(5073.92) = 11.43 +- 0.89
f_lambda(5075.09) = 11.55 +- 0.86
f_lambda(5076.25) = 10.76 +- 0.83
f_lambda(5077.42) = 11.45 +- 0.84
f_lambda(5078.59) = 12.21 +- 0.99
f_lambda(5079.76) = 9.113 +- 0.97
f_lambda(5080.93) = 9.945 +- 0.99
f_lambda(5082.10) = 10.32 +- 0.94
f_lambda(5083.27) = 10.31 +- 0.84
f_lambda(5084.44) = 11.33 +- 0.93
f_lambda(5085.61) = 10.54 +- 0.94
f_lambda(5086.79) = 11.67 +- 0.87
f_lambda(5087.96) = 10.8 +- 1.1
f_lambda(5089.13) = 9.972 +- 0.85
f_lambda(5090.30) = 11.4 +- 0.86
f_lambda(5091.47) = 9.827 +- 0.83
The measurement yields 9.605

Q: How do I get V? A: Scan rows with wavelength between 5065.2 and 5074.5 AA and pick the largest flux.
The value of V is 11.43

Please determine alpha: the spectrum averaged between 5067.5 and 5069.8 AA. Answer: 10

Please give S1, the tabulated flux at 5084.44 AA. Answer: 11.33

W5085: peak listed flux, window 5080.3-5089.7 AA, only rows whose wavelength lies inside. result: 11.67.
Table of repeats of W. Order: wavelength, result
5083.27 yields 10.31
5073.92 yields 11.43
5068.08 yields 10.16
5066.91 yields 11.15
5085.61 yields 10.54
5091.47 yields 9.827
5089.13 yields 9.972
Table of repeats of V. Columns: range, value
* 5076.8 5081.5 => 12.21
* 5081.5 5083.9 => 10.32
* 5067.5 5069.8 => 10.16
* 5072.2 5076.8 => 11.55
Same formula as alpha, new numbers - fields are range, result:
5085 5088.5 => 11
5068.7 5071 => 10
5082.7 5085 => 10.8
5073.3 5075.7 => 11.5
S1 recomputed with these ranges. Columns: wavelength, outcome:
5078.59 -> 12.21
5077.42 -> 11.45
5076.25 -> 10.76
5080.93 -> 9.945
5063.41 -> 10.85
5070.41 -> 10.12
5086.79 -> 11.67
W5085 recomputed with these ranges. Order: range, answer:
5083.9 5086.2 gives 11.33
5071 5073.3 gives 9.605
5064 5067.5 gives 11.15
